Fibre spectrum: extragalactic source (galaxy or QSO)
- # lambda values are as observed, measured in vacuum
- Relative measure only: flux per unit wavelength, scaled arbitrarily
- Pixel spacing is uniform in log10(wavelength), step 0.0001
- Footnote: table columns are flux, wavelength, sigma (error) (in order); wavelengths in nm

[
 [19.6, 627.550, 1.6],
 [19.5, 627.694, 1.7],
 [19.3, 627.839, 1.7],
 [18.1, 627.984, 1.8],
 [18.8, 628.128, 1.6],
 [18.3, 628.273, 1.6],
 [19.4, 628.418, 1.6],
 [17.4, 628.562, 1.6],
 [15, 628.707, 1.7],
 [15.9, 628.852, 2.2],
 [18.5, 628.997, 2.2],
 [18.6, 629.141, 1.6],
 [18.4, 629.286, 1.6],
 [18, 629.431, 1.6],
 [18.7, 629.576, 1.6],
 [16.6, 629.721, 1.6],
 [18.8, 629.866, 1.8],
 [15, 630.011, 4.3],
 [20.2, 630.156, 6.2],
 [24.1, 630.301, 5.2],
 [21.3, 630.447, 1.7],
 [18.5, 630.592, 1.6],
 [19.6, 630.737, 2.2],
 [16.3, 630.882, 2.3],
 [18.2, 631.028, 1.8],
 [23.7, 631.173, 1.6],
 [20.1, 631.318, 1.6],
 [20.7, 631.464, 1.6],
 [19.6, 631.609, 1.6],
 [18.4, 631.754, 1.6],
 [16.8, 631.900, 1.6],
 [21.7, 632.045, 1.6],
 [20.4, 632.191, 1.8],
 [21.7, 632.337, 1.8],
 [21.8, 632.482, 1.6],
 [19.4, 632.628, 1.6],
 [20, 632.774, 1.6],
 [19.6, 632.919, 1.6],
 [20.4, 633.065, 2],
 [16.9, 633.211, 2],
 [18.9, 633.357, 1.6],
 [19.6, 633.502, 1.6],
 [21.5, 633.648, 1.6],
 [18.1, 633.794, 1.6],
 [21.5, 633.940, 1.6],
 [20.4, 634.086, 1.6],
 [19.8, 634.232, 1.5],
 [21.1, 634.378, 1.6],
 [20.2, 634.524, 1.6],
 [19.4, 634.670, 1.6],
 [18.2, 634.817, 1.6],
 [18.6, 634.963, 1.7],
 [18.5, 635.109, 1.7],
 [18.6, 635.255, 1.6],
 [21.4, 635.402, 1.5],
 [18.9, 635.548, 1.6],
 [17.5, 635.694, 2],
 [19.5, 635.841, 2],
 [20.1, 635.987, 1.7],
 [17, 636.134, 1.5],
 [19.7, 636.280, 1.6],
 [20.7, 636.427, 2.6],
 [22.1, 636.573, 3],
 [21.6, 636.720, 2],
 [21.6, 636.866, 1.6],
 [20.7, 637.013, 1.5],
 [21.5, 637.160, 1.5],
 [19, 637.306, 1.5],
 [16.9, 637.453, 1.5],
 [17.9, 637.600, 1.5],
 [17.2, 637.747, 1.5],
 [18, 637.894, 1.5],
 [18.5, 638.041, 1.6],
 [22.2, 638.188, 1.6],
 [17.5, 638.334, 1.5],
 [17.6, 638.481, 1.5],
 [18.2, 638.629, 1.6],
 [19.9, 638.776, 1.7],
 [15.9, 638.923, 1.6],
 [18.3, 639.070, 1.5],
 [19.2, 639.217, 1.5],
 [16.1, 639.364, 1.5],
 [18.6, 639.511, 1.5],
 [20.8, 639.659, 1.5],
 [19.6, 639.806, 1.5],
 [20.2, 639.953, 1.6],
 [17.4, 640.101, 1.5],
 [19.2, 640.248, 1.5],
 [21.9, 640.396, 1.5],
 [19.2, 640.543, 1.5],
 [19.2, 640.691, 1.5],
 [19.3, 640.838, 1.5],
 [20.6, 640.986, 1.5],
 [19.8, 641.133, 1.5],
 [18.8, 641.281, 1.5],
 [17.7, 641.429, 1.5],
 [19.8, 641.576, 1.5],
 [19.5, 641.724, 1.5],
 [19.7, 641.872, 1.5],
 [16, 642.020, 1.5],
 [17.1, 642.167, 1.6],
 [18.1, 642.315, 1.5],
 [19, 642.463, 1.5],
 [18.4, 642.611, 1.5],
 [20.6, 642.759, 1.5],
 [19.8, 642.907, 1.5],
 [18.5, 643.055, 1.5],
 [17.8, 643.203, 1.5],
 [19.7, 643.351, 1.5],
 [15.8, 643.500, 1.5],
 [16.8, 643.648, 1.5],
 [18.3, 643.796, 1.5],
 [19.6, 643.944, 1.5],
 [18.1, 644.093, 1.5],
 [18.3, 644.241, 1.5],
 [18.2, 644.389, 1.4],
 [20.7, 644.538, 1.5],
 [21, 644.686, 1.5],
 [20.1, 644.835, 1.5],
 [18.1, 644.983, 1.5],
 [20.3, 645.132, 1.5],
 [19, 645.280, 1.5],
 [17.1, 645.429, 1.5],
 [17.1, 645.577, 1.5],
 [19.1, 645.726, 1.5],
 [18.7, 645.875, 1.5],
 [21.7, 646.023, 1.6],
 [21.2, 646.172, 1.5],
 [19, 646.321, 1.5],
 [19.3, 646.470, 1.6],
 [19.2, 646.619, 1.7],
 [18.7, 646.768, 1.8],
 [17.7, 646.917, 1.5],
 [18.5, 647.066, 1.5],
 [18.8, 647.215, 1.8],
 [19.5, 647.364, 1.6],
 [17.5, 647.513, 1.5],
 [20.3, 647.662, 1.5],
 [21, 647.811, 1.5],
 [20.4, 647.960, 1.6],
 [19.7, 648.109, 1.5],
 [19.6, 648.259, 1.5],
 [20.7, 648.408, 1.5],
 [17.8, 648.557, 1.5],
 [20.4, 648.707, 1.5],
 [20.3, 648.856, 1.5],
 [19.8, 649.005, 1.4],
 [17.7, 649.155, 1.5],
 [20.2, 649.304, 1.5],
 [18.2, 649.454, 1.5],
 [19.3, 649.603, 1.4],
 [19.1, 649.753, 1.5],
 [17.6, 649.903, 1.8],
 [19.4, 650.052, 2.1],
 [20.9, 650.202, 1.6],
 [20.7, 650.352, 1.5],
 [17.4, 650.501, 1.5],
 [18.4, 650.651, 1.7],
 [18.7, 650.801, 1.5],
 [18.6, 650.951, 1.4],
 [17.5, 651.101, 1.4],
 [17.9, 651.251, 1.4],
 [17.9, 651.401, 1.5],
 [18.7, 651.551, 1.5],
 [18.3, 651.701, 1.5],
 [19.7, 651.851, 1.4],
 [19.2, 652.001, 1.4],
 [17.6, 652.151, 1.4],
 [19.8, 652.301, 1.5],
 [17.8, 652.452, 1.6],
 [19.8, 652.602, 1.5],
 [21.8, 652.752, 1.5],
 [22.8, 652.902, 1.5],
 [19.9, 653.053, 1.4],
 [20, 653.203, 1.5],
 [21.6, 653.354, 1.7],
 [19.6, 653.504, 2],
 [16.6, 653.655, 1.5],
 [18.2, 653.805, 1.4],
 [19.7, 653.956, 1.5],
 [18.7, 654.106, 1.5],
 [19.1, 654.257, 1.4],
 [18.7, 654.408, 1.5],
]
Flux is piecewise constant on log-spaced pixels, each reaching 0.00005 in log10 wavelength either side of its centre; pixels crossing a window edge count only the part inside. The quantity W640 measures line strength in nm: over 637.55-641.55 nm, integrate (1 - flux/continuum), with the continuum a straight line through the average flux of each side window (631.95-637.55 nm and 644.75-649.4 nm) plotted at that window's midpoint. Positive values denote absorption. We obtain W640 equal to 0.16 nm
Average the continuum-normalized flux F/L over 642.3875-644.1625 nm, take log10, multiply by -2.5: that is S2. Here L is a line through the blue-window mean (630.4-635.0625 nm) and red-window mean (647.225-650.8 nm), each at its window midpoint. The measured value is 0.06 mag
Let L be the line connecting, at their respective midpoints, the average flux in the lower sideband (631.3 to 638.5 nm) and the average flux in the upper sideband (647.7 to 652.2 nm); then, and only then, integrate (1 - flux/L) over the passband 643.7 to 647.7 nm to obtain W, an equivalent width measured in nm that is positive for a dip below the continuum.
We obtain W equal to 0.04 nm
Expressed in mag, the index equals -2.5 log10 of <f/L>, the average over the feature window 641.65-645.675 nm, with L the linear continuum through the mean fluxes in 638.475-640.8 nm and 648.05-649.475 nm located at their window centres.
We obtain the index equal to 0.030 mag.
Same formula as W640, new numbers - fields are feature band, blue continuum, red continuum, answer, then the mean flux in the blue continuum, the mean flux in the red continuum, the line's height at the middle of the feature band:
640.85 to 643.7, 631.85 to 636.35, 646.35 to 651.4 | 0.101 nm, 19.6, 19.1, 19.3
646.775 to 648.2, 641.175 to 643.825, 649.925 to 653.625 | -0.027 nm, 18.4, 19.3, 18.9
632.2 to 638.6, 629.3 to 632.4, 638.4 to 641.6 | -0.125 nm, 19.4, 19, 19.2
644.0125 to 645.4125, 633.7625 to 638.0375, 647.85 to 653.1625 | 0.010 nm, 19.5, 19.3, 19.4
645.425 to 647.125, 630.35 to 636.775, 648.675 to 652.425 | 0.008 nm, 19.7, 18.9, 19.1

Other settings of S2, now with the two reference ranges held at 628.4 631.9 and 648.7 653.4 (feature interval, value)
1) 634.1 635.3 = -0.03 mag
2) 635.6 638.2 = -0.03 mag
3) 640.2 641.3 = -0.05 mag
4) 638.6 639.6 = 0.05 mag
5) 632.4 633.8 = -0.05 mag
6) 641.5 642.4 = 0.04 mag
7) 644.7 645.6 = 0.01 mag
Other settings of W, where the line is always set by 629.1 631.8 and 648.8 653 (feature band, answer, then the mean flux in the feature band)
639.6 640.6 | -0.03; 19.8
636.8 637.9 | 0.00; 19.1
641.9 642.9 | 0.04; 18.4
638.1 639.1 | 0.03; 18.5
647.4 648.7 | -0.04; 19.7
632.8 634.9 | -0.05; 19.7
